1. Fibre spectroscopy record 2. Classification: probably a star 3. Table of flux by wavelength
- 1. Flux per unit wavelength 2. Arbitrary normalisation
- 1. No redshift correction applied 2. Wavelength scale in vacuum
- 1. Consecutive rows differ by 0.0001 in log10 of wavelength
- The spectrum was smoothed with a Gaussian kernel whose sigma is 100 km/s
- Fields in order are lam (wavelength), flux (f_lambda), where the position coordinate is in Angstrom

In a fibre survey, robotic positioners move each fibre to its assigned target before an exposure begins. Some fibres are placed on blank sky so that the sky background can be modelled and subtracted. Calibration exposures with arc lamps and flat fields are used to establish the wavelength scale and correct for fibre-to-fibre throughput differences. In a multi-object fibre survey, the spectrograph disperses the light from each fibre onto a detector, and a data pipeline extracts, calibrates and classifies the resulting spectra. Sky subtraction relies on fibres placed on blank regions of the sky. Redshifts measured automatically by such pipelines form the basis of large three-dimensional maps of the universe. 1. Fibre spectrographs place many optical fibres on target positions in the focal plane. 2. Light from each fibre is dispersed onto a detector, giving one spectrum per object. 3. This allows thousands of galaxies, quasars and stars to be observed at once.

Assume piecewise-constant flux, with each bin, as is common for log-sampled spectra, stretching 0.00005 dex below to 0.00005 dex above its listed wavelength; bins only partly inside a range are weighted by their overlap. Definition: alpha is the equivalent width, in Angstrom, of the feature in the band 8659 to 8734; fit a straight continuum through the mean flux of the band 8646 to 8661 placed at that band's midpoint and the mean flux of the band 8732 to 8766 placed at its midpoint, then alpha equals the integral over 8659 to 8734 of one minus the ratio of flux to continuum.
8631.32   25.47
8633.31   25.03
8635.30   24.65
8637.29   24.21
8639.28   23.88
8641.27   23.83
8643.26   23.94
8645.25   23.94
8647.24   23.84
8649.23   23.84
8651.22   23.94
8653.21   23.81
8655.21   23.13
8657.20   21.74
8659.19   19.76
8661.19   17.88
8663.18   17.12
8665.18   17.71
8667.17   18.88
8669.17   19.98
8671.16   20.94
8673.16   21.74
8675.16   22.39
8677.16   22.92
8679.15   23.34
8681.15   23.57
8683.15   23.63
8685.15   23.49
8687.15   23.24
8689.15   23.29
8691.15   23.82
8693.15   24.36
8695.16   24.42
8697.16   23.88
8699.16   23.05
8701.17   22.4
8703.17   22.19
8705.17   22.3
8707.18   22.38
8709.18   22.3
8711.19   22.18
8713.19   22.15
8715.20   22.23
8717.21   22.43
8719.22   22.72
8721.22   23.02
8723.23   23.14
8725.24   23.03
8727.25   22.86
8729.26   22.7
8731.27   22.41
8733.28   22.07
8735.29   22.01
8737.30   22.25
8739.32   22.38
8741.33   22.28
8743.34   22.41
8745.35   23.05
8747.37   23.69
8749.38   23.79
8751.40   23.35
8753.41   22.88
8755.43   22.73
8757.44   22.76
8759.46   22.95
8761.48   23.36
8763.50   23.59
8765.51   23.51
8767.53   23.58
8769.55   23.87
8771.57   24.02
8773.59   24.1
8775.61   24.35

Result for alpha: 1.8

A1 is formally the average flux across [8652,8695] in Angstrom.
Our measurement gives 21.8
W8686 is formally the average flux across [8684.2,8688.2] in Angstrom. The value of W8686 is 23.4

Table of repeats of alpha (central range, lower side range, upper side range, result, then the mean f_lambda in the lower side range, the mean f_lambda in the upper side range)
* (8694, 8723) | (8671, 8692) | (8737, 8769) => 0.4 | 23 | 23.1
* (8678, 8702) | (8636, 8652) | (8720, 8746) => -0.3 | 23.9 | 22.6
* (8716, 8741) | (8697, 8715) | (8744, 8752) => 0.4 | 22.5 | 23.4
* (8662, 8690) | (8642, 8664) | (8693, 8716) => 1.1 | 22.1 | 22.8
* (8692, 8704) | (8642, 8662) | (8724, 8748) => -0.4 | 22.6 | 22.6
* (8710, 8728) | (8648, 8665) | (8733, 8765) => -0.2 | 21.3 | 22.9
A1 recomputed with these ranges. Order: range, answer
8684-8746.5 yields 22.8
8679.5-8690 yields 23.4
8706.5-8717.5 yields 22.3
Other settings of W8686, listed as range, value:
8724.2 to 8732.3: 22.7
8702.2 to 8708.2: 22.3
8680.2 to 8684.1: 23.6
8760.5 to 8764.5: 23.5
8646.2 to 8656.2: 23.7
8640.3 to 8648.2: 23.9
